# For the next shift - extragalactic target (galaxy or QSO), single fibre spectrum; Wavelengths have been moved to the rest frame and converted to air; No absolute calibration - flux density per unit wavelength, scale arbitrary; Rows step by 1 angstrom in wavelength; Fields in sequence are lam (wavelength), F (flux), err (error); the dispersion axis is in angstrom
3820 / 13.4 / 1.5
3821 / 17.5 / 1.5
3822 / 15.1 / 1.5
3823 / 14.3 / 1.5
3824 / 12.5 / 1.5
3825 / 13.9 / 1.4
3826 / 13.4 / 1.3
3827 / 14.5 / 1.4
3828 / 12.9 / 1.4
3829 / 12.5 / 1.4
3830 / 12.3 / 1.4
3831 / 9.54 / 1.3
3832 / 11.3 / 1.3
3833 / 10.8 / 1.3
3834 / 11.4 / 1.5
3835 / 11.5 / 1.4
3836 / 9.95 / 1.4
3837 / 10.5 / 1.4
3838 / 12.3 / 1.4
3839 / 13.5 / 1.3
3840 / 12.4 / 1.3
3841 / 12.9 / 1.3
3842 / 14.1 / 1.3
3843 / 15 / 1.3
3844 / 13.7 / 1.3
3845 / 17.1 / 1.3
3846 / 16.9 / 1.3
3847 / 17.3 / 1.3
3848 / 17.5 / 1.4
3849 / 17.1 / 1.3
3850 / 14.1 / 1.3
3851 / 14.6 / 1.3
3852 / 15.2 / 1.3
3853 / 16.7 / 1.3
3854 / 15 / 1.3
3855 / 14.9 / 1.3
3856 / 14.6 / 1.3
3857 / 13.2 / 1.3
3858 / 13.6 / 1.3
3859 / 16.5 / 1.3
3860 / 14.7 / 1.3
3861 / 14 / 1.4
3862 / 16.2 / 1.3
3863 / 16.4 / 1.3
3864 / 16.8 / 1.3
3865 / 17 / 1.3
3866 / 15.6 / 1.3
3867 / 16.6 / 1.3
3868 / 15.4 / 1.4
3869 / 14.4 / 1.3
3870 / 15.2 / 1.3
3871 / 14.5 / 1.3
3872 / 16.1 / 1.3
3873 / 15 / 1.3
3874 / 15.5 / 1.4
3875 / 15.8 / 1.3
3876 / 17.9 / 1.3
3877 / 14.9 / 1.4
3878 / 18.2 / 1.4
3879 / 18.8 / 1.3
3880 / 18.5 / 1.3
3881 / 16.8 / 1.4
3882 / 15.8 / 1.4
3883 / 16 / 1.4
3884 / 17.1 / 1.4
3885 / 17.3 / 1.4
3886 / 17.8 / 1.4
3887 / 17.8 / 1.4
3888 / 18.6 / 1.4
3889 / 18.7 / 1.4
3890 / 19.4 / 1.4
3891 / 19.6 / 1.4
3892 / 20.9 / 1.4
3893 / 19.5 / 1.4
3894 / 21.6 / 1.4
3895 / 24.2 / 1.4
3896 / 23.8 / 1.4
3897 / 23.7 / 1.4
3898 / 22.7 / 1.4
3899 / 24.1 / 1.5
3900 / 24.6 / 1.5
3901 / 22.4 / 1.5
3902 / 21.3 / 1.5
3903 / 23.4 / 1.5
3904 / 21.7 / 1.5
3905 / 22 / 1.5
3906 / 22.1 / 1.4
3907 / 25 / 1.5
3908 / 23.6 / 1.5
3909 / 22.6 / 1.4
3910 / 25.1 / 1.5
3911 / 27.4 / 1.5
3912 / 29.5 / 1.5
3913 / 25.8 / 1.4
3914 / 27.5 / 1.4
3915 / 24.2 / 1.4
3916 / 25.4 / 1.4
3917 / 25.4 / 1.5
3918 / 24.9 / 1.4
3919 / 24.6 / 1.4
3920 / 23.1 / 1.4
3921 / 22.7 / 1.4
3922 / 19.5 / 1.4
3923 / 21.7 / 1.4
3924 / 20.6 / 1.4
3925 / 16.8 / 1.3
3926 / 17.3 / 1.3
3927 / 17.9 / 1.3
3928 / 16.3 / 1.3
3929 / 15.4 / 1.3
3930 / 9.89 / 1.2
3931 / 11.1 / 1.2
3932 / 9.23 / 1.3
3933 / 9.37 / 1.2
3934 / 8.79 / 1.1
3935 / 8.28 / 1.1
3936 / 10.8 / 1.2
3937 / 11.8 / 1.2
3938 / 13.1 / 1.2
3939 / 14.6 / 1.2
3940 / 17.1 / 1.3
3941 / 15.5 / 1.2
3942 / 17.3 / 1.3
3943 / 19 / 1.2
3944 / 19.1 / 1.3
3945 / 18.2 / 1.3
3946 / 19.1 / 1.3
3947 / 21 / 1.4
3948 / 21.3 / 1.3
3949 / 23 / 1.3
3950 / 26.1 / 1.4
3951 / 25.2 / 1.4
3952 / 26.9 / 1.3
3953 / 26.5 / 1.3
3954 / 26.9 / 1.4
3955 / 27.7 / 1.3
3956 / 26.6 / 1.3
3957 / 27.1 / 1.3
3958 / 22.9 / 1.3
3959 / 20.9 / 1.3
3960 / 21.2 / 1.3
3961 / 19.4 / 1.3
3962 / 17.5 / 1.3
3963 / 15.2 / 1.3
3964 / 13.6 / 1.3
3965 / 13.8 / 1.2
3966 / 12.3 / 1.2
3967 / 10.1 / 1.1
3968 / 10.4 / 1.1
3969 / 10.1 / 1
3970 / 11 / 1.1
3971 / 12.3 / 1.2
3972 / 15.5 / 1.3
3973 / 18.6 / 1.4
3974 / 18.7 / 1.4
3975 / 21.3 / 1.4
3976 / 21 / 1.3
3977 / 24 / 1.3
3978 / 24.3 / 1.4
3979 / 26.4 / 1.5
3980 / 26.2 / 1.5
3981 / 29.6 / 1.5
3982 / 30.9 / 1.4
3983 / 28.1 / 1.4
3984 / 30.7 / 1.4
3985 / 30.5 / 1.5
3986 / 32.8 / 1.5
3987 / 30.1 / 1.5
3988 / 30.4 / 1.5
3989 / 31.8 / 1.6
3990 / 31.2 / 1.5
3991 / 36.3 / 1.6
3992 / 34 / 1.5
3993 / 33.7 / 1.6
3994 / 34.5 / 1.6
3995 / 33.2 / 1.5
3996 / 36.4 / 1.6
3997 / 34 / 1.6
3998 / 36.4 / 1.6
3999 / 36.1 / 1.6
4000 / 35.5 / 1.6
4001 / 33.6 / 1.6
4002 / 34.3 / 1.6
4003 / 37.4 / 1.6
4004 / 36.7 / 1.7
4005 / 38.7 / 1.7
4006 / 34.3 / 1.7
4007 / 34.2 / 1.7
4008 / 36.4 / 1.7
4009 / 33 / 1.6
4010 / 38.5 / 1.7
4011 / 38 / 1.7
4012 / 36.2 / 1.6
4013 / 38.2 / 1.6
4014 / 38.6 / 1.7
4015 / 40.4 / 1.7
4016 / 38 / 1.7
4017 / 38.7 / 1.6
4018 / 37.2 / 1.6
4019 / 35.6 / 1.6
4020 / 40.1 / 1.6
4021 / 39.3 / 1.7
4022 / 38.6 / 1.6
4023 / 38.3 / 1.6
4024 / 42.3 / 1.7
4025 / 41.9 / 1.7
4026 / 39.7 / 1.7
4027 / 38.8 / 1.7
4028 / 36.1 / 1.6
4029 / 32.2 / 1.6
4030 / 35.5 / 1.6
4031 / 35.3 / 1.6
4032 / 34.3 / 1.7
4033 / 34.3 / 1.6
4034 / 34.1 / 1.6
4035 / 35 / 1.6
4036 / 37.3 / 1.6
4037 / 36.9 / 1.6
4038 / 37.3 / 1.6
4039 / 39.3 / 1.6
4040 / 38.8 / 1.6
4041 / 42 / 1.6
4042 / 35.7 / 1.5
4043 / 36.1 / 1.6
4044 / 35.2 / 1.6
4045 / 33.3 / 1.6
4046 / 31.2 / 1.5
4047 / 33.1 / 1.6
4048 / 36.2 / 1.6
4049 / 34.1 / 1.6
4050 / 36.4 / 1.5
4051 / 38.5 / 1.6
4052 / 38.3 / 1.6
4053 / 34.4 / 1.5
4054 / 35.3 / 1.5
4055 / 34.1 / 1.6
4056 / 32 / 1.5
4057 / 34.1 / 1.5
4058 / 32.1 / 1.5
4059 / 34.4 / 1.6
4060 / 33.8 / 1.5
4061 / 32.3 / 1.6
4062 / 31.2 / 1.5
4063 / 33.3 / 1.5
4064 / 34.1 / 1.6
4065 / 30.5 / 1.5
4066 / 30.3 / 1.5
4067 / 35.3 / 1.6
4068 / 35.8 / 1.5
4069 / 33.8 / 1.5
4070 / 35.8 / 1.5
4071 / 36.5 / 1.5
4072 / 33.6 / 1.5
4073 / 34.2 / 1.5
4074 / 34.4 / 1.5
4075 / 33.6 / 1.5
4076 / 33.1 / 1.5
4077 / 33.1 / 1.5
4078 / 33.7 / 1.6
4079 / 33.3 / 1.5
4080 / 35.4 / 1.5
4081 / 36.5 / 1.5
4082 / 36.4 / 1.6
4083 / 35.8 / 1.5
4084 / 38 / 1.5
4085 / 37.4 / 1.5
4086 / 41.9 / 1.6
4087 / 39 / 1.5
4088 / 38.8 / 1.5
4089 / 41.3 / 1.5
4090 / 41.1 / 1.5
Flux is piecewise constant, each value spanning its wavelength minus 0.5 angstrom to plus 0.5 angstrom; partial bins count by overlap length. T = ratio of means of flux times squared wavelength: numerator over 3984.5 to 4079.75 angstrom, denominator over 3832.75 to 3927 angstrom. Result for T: 2.07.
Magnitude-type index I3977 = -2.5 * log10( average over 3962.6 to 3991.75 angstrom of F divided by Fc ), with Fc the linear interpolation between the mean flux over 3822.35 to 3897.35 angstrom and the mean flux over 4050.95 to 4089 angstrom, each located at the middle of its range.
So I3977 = 0.19 mag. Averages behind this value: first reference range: 15.7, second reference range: 34.9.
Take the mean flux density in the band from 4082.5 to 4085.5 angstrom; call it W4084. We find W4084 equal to 37.1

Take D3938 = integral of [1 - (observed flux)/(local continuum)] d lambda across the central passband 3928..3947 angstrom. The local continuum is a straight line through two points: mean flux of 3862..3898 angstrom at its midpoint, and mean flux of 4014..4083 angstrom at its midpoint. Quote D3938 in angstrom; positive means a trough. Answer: 7.9 angstrom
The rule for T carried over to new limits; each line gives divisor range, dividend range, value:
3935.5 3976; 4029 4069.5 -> 1.97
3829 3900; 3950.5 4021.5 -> 1.88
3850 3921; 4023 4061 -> 2.00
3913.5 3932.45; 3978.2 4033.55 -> 1.86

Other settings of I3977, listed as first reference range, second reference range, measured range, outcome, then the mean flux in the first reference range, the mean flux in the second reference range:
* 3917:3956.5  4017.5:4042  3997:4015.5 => -0.12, 18.7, 37.5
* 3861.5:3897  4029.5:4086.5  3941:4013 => 0.05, 17.6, 35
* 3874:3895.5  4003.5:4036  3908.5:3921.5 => -0.13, 18.3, 37.1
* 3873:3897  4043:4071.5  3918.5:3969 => 0.30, 18.5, 34.2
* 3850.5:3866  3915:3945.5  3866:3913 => -0.23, 15.3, 16.9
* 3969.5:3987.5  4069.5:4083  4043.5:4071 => -0.05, 24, 34.6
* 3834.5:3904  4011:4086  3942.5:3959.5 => 0.10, 16.9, 35.8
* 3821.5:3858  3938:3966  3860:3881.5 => -0.04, 13.7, 20.6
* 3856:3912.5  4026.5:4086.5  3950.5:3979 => 0.33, 19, 35.1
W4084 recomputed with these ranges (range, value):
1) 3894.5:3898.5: 23.6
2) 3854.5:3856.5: 14.8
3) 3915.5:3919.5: 25.1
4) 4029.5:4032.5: 35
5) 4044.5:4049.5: 33.6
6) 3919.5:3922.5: 21.8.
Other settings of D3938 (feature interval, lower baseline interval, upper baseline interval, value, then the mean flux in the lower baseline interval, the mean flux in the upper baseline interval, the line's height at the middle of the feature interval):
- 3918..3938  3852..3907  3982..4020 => 7.2 angstrom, 18.1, 35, 24.8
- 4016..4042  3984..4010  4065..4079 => -2.6 angstrom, 34.2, 33.9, 34.1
